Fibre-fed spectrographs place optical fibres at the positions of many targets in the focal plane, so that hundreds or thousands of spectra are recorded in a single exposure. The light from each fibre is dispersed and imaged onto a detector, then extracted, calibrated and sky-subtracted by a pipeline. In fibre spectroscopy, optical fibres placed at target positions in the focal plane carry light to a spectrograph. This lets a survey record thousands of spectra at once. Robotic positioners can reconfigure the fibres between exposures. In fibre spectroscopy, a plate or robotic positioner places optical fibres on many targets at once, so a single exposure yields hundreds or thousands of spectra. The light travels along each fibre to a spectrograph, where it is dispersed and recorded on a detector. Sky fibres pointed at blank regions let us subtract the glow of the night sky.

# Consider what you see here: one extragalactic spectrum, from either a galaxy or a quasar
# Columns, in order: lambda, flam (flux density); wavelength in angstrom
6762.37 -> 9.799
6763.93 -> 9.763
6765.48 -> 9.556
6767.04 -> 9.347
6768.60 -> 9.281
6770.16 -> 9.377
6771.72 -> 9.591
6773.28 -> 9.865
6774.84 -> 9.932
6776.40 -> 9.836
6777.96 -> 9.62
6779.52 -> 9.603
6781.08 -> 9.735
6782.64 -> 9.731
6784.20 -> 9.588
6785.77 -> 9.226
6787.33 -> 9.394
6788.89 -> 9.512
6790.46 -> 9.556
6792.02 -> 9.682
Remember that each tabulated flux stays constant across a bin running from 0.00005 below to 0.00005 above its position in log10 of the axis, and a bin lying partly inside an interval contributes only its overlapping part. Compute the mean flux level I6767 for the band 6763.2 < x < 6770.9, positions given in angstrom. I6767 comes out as 9.47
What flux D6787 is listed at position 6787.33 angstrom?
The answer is 9.394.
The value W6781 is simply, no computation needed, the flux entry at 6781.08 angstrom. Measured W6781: 9.735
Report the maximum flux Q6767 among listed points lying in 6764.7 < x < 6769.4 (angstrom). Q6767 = 9.556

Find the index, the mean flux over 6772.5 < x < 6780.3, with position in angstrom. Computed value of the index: 9.77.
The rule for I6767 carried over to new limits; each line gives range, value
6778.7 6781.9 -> 9.68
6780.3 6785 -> 9.68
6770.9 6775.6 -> 9.79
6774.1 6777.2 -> 9.88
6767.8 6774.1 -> 9.52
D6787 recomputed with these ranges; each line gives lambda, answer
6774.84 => 9.932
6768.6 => 9.281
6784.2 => 9.588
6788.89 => 9.512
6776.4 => 9.836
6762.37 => 9.799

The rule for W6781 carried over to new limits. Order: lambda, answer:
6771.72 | 9.591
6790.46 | 9.556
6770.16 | 9.377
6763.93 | 9.763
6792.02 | 9.682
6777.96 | 9.62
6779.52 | 9.603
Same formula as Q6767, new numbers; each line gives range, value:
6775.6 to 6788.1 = 9.836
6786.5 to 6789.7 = 9.512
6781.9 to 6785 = 9.731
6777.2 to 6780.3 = 9.62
